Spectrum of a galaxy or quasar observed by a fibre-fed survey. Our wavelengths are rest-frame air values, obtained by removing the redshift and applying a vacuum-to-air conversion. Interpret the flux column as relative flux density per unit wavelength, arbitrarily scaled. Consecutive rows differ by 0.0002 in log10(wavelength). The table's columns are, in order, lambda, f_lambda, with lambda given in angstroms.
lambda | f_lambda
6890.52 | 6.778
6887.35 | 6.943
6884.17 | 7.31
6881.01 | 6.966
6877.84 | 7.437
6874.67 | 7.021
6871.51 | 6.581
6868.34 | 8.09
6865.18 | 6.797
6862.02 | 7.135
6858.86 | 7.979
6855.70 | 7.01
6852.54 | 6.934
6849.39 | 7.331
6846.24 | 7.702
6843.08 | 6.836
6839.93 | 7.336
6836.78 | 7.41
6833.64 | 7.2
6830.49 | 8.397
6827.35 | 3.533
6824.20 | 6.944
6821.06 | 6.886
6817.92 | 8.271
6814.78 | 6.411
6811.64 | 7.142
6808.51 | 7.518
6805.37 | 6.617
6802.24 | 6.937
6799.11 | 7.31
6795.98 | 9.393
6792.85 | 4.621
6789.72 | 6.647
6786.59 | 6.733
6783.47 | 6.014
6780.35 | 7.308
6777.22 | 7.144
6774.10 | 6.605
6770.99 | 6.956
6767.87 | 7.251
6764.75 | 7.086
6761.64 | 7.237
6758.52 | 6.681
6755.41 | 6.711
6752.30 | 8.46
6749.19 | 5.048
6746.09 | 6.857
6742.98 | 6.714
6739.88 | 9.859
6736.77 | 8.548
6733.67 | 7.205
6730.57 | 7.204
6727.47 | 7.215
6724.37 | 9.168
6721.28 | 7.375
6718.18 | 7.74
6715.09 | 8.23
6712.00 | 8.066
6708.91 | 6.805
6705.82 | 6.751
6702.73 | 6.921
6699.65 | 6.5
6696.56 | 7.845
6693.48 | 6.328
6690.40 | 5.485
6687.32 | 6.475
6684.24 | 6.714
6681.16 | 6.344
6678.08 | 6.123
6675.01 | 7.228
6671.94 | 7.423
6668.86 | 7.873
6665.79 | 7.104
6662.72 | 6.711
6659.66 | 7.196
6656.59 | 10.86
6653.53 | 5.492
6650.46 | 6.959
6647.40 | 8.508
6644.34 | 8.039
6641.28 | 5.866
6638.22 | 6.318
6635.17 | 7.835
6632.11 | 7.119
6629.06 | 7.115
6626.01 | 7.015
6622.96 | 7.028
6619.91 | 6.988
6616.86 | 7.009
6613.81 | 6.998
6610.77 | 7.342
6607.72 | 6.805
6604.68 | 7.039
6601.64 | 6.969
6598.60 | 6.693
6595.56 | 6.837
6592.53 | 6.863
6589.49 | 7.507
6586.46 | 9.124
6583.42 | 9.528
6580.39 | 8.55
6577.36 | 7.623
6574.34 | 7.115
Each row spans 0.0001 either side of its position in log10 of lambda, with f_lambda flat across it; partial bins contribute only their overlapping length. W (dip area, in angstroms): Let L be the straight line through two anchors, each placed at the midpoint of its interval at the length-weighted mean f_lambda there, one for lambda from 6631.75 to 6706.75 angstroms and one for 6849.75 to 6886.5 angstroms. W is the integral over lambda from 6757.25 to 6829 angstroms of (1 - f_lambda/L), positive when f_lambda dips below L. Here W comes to 3.0 angstroms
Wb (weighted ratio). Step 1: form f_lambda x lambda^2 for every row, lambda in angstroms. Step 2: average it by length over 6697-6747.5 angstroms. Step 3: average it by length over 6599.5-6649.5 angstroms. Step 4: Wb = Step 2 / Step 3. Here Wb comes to 1.1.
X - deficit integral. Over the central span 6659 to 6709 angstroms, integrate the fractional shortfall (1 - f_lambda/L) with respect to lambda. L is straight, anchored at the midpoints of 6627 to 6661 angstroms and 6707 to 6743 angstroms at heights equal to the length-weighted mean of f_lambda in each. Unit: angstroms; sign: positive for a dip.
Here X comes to 5.4 angstroms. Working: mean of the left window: 7.39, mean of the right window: 7.88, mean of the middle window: 6.81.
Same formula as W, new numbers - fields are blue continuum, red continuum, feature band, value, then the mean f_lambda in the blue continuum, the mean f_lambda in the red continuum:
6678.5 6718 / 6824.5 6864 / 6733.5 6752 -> -1.4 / 6.88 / 7.06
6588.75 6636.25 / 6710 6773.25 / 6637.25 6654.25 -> 0.5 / 7.06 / 7.47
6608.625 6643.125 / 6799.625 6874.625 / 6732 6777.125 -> -1.2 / 6.97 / 7.09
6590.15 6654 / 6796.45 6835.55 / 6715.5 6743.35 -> -3.7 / 7.02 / 7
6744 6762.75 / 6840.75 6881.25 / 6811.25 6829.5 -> 1.3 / 6.82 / 7.23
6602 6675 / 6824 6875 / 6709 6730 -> -2.0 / 7.24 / 7.08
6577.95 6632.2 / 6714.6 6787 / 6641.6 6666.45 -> -0.7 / 7.37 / 7.3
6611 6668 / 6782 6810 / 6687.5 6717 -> 0.5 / 7.24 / 6.87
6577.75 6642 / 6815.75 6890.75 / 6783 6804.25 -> 0.9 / 7.29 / 7.12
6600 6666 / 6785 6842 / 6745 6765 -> 0.5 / 7.2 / 6.96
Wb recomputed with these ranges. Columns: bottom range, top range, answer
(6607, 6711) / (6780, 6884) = 1.05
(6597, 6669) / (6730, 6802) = 1.03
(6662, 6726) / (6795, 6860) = 1.05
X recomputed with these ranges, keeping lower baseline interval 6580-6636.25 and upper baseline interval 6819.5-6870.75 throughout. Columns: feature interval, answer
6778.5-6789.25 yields 0.7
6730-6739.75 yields -1.1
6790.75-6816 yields 0.5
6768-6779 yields 0.3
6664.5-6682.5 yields 0.6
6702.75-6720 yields -0.5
